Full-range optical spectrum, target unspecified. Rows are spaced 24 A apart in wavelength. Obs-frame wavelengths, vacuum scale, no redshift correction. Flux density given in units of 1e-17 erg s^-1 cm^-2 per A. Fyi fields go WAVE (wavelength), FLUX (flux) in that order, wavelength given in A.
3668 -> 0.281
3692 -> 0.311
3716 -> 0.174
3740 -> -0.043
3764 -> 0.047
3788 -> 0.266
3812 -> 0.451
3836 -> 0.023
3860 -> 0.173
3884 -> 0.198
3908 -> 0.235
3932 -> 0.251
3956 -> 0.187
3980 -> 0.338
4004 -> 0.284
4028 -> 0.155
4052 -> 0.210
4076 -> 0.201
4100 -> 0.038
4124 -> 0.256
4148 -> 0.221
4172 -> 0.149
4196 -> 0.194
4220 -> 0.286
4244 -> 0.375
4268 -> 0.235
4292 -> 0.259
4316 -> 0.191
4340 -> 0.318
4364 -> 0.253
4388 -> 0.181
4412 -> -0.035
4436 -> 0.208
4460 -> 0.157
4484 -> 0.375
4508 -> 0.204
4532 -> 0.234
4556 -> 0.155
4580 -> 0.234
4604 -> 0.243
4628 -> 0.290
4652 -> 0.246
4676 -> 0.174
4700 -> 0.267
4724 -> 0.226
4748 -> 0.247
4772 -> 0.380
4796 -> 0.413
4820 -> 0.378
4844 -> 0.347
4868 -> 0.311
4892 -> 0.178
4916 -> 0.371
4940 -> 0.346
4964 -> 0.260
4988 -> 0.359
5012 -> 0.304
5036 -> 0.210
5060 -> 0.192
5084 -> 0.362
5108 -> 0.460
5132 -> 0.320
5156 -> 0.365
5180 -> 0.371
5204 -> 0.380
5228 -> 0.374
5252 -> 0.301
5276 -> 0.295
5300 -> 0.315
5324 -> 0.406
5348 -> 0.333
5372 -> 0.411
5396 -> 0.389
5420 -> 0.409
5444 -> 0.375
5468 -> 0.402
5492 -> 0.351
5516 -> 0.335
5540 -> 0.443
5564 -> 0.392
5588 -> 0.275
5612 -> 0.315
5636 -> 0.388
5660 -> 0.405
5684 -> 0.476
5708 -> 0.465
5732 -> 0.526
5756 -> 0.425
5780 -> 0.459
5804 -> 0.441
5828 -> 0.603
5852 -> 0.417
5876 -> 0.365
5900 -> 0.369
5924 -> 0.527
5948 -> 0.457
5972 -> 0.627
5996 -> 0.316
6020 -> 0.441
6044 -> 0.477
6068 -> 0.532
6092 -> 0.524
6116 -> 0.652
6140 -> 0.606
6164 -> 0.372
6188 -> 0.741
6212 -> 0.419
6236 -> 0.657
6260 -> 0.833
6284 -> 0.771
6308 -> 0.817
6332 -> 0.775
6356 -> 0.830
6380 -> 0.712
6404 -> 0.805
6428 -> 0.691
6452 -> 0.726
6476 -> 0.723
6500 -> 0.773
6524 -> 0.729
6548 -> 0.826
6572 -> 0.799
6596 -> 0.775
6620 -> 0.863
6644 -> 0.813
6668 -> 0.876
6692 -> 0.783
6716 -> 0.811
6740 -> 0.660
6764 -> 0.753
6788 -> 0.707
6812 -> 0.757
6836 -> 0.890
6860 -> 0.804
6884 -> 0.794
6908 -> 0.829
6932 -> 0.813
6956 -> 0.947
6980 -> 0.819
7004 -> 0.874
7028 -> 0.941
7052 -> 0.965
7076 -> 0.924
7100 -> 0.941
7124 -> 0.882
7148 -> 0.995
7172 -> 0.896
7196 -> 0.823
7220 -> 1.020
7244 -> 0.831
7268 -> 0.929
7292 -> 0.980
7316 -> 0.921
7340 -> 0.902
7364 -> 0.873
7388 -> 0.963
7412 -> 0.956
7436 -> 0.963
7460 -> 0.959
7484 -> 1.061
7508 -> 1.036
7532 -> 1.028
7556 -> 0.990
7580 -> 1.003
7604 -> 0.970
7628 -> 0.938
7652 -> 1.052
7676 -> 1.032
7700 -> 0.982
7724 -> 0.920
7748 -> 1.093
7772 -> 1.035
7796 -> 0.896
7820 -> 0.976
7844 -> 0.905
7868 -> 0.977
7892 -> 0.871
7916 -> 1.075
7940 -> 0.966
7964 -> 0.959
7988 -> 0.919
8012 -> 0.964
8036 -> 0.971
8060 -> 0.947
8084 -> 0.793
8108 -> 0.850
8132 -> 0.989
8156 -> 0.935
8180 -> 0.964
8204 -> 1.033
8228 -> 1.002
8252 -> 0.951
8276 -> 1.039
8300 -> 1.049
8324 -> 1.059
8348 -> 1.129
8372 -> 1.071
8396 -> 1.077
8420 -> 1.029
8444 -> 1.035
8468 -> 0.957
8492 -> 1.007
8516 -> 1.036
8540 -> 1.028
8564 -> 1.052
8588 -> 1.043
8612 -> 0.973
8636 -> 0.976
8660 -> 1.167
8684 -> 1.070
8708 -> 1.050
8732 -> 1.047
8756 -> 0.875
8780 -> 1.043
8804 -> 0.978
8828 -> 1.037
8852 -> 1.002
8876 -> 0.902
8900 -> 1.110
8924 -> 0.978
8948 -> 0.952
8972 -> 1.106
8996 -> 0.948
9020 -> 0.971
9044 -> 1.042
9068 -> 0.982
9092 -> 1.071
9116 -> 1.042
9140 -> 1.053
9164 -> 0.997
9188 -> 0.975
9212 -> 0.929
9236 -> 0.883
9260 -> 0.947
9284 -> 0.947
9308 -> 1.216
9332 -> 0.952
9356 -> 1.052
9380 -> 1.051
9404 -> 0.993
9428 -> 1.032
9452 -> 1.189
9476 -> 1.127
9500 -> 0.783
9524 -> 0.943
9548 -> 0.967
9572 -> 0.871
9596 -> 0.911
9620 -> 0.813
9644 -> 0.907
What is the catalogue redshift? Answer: 0.56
